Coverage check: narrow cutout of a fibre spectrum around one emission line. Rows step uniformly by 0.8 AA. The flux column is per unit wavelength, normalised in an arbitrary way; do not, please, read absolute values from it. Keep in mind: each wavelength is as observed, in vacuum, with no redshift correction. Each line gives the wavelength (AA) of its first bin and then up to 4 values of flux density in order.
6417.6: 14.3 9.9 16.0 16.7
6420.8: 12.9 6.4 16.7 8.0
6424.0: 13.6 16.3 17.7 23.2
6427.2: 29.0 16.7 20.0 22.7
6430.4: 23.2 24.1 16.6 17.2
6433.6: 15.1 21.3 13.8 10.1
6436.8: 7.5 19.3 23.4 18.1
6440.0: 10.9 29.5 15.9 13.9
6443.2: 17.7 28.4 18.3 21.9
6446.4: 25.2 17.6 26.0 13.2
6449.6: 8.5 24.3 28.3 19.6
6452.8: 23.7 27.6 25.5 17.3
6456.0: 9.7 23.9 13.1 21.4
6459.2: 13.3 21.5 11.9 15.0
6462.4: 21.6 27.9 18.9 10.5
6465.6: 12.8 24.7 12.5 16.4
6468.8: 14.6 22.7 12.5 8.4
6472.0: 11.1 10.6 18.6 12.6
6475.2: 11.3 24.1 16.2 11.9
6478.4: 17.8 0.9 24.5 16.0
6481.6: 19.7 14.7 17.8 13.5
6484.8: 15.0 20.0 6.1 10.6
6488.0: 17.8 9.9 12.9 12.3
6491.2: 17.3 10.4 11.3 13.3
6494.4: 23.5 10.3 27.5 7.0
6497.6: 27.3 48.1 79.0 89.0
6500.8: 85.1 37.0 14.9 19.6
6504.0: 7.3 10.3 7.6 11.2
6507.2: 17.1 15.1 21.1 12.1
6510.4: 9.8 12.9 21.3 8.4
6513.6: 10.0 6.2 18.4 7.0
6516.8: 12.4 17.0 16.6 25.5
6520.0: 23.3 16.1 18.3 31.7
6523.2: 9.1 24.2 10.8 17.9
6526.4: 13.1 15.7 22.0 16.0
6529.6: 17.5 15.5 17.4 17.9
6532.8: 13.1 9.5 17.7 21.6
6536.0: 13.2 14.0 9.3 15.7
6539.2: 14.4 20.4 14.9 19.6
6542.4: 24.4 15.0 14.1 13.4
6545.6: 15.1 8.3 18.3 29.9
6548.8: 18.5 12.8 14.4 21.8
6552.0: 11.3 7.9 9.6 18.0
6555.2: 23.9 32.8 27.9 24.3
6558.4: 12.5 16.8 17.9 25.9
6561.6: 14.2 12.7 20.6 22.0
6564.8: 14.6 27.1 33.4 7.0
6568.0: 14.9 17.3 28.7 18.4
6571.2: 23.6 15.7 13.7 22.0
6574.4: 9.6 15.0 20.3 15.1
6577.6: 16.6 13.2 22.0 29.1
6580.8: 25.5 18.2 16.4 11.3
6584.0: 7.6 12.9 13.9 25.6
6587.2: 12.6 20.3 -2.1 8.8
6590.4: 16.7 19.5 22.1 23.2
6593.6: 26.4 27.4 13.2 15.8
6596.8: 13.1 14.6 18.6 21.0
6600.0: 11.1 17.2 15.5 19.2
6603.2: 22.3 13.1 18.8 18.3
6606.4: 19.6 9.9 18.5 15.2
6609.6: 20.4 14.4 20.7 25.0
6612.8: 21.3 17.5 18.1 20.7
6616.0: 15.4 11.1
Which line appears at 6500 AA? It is H-beta 4861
